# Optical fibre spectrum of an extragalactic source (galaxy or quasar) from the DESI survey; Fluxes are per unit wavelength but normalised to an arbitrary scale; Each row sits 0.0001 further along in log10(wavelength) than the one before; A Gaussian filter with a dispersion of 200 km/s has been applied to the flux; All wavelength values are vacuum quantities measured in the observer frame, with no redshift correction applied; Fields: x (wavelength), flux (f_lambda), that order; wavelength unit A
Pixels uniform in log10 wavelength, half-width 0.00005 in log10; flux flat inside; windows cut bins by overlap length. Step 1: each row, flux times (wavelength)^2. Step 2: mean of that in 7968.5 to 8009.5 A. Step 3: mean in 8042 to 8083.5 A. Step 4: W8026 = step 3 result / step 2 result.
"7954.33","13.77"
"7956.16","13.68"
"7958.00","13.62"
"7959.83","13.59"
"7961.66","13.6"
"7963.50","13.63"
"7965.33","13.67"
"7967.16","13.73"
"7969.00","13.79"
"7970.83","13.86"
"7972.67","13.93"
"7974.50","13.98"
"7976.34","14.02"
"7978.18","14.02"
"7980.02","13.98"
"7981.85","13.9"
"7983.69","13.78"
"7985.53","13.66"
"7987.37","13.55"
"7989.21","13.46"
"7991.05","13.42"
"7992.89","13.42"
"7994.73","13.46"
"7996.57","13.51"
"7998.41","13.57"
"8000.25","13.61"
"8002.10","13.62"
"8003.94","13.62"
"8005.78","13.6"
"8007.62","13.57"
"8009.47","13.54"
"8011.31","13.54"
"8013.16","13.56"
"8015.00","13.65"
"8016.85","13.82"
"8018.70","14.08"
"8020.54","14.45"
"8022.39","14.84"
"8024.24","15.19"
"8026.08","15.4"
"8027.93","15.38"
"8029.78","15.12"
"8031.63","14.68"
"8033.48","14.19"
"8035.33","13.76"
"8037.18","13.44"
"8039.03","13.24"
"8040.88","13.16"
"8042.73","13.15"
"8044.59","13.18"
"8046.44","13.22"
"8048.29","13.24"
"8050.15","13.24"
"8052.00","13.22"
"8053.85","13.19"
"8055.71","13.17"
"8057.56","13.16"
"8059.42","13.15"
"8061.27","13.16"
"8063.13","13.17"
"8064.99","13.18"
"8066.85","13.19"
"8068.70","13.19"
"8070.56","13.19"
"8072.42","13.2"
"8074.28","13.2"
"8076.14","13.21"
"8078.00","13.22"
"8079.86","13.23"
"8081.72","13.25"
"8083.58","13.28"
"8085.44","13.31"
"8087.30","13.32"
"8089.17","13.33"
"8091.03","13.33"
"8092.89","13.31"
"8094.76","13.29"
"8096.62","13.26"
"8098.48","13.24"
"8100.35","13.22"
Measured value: 0.98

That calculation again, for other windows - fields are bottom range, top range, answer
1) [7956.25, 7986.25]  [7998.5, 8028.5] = 1.03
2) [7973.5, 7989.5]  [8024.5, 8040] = 1.06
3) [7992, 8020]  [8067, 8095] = 0.99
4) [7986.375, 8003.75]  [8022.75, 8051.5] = 1.04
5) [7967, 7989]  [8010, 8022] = 1.01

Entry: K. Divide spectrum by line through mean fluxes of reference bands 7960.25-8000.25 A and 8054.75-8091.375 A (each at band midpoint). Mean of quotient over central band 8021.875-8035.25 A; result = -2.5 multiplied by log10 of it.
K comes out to -0.11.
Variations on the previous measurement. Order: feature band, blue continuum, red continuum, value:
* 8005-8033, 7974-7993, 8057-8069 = -0.063 mag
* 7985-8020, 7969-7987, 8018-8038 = 0.050 mag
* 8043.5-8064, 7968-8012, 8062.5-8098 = 0.015 mag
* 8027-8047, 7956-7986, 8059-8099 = -0.033 mag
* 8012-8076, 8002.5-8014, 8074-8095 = -0.019 mag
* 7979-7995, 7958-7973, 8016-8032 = 0.037 mag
